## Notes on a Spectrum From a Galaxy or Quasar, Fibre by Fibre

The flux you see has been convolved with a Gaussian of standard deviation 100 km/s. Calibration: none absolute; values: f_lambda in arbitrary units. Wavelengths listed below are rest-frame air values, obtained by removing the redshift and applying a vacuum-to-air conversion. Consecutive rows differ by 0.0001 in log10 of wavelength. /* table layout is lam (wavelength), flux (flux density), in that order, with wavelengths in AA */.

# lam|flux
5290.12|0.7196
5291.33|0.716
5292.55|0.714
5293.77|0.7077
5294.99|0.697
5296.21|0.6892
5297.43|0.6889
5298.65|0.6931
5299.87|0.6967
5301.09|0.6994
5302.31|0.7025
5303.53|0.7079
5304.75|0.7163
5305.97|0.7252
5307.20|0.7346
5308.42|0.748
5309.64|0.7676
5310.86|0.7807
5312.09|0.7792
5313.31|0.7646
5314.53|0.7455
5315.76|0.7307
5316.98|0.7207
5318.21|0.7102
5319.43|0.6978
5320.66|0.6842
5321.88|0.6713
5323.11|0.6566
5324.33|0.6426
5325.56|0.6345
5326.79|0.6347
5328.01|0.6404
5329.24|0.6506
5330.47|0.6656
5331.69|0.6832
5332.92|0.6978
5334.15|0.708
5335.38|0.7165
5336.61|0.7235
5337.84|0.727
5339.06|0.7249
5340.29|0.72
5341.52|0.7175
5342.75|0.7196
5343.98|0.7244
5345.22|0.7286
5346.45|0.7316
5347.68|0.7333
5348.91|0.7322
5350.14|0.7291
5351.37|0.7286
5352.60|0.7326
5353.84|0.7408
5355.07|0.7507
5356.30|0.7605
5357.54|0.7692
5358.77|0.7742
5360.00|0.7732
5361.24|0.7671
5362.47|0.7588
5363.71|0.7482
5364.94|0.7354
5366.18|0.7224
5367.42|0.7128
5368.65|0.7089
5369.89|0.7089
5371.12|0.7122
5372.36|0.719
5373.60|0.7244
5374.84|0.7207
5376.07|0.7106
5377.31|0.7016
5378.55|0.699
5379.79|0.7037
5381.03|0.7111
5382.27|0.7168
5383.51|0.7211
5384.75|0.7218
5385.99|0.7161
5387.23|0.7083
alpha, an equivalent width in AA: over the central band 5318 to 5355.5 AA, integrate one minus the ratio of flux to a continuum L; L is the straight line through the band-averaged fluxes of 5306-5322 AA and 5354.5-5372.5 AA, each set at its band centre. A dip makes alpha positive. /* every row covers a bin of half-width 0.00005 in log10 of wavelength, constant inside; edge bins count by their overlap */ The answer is 1.9 AA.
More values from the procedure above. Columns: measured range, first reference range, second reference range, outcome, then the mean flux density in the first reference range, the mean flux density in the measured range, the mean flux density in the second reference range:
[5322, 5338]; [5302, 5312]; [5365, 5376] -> 1.24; 0.738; 0.674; 0.717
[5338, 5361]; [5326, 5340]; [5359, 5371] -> -0.79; 0.689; 0.739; 0.738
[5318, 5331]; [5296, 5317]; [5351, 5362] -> 1.36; 0.728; 0.661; 0.756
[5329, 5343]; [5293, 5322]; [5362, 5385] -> 0.26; 0.72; 0.706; 0.718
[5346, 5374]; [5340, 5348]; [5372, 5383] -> -0.78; 0.724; 0.738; 0.711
